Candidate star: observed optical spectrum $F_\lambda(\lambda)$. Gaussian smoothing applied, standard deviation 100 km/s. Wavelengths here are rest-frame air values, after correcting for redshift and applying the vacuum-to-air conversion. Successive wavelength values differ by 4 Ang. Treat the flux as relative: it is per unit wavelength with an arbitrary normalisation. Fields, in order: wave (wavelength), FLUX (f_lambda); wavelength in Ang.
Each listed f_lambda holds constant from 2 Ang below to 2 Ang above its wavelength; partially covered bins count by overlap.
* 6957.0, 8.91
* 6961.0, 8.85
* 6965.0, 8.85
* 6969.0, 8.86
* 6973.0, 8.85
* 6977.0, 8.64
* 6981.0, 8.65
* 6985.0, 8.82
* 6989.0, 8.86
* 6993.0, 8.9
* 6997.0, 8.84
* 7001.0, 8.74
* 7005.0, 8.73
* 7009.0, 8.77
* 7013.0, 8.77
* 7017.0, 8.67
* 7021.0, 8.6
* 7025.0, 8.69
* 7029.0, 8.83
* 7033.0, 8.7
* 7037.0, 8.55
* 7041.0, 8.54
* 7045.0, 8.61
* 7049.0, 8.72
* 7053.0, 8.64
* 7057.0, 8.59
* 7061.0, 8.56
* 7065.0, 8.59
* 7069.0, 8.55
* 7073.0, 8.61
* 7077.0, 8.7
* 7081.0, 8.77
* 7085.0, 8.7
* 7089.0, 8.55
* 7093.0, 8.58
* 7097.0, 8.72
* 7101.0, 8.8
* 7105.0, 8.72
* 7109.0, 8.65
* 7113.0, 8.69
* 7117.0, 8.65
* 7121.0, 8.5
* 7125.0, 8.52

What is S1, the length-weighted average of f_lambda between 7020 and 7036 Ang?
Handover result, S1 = 8.7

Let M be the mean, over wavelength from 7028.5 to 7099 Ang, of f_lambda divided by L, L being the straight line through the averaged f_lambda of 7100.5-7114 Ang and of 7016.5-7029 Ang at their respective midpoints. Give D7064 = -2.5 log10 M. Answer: 0.01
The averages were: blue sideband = 8.68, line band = 8.64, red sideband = 8.71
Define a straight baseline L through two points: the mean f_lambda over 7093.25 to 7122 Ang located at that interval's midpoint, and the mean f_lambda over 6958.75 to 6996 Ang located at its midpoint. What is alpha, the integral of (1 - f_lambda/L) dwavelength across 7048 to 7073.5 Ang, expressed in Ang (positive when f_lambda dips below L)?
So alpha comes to 0.4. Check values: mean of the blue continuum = 8.81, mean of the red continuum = 8.68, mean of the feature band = 8.6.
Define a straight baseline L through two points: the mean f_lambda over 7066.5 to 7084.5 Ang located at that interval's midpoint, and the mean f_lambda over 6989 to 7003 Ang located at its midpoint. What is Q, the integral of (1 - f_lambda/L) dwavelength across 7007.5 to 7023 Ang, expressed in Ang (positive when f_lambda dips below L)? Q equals 0.2 Ang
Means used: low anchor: 8.83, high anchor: 8.66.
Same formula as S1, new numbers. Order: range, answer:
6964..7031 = 8.77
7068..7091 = 8.65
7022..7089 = 8.64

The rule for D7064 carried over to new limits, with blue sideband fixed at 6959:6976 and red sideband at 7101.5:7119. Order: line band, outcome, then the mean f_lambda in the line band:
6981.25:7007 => 0.00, 8.8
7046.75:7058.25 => 0.01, 8.65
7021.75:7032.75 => 0.01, 8.73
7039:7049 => 0.02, 8.6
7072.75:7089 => 0.00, 8.69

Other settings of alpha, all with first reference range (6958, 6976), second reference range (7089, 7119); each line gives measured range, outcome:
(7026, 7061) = 0.4 Ang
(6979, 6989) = 0.1 Ang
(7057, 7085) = 0.3 Ang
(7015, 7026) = 0.2 Ang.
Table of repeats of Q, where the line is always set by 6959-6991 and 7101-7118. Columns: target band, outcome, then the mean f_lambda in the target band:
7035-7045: 0.2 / 8.56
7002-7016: 0.0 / 8.75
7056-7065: 0.2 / 8.58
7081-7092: 0.1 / 8.65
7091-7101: 0.0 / 8.68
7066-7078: 0.2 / 8.61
